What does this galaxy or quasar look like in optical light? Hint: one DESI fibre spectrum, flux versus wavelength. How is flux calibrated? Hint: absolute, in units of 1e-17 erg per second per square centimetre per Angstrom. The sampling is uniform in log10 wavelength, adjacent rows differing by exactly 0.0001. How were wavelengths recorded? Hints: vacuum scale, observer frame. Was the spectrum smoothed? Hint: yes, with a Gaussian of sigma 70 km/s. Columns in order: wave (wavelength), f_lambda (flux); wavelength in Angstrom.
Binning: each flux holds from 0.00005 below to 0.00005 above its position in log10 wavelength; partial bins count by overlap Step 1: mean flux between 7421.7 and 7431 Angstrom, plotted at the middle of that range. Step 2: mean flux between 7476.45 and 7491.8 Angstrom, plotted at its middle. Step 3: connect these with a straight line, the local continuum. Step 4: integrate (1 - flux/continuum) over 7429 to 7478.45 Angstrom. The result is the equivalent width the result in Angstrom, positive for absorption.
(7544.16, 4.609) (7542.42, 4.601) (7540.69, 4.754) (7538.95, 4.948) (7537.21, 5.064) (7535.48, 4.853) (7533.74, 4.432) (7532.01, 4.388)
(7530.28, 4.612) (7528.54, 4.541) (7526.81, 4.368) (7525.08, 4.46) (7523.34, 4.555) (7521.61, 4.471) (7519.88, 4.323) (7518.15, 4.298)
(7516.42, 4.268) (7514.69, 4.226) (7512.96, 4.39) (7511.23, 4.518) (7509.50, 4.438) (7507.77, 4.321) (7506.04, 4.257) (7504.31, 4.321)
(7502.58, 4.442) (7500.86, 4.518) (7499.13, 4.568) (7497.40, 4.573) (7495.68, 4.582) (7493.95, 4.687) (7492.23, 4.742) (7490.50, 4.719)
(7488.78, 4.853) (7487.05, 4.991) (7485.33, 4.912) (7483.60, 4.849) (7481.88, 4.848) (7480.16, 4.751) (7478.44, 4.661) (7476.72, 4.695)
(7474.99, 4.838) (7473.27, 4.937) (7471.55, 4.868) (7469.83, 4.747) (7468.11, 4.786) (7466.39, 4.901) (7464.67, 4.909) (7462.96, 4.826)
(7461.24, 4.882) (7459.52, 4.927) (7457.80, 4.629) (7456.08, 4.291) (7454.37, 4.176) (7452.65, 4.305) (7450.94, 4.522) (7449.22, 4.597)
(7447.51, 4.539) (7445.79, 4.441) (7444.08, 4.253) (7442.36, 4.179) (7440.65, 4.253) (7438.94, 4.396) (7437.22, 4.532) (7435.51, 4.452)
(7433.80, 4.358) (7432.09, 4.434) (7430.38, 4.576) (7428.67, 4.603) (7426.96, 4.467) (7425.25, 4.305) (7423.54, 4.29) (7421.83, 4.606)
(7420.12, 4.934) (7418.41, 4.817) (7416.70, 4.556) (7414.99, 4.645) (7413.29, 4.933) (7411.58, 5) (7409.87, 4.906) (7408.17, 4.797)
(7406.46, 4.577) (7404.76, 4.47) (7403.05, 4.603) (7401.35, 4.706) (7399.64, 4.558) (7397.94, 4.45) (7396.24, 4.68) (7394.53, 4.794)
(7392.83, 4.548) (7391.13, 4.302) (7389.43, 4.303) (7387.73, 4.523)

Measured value 0.5 Angstrom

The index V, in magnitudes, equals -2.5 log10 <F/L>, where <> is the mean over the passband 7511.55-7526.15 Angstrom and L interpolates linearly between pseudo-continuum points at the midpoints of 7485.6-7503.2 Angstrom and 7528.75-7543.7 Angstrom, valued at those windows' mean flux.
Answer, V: 0.07 mag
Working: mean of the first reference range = 4.68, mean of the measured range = 4.38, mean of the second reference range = 4.7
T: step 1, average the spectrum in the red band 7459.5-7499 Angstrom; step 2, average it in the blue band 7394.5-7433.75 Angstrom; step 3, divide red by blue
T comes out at 1.04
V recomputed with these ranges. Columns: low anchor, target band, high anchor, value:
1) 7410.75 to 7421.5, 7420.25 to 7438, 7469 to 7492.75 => 0.075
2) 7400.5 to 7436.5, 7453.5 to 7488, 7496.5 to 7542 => -0.050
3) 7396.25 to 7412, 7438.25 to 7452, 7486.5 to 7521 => 0.048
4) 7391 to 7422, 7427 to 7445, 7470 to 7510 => 0.066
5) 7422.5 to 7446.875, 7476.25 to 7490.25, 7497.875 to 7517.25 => -0.101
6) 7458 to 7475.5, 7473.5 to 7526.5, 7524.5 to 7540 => 0.040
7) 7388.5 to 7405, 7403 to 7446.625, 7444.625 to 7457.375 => -0.018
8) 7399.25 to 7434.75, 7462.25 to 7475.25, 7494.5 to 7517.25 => -0.081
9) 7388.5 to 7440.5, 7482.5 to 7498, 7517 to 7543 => -0.045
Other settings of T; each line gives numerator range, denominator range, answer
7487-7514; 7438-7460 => 1.03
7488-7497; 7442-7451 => 1.07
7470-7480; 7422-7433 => 1.08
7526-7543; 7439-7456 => 1.07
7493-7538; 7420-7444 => 1.01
